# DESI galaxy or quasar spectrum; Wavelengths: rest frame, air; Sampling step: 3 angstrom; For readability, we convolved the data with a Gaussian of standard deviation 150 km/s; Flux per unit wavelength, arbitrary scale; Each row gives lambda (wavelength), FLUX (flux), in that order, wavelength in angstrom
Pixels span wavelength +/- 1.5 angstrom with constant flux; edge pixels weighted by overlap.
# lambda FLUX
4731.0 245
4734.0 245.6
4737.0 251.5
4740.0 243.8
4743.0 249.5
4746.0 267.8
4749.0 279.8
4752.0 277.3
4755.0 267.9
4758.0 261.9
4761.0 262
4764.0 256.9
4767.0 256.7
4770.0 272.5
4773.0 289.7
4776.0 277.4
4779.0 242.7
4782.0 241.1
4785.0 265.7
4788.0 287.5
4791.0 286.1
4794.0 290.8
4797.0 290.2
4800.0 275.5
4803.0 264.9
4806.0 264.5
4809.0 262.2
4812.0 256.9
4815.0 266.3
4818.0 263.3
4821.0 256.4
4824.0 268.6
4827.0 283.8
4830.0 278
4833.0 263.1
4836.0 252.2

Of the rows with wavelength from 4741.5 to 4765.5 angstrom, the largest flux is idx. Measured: 279.8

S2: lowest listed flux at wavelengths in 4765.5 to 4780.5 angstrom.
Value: 242.7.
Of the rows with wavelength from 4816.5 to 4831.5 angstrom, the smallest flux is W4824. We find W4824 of 256.4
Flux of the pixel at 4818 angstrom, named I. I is 263.3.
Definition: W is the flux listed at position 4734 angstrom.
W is 245.6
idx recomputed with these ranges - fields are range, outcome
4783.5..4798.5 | 290.8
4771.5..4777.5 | 289.7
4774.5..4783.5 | 277.4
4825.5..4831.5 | 283.8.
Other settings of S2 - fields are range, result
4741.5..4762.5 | 249.5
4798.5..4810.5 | 262.2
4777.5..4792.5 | 241.1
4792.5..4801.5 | 275.5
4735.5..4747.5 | 243.8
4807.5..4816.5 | 256.9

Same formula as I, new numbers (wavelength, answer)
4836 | 252.2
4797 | 290.2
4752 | 277.3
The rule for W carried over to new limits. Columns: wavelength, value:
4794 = 290.8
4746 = 267.8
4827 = 283.8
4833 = 263.1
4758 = 261.9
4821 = 256.4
